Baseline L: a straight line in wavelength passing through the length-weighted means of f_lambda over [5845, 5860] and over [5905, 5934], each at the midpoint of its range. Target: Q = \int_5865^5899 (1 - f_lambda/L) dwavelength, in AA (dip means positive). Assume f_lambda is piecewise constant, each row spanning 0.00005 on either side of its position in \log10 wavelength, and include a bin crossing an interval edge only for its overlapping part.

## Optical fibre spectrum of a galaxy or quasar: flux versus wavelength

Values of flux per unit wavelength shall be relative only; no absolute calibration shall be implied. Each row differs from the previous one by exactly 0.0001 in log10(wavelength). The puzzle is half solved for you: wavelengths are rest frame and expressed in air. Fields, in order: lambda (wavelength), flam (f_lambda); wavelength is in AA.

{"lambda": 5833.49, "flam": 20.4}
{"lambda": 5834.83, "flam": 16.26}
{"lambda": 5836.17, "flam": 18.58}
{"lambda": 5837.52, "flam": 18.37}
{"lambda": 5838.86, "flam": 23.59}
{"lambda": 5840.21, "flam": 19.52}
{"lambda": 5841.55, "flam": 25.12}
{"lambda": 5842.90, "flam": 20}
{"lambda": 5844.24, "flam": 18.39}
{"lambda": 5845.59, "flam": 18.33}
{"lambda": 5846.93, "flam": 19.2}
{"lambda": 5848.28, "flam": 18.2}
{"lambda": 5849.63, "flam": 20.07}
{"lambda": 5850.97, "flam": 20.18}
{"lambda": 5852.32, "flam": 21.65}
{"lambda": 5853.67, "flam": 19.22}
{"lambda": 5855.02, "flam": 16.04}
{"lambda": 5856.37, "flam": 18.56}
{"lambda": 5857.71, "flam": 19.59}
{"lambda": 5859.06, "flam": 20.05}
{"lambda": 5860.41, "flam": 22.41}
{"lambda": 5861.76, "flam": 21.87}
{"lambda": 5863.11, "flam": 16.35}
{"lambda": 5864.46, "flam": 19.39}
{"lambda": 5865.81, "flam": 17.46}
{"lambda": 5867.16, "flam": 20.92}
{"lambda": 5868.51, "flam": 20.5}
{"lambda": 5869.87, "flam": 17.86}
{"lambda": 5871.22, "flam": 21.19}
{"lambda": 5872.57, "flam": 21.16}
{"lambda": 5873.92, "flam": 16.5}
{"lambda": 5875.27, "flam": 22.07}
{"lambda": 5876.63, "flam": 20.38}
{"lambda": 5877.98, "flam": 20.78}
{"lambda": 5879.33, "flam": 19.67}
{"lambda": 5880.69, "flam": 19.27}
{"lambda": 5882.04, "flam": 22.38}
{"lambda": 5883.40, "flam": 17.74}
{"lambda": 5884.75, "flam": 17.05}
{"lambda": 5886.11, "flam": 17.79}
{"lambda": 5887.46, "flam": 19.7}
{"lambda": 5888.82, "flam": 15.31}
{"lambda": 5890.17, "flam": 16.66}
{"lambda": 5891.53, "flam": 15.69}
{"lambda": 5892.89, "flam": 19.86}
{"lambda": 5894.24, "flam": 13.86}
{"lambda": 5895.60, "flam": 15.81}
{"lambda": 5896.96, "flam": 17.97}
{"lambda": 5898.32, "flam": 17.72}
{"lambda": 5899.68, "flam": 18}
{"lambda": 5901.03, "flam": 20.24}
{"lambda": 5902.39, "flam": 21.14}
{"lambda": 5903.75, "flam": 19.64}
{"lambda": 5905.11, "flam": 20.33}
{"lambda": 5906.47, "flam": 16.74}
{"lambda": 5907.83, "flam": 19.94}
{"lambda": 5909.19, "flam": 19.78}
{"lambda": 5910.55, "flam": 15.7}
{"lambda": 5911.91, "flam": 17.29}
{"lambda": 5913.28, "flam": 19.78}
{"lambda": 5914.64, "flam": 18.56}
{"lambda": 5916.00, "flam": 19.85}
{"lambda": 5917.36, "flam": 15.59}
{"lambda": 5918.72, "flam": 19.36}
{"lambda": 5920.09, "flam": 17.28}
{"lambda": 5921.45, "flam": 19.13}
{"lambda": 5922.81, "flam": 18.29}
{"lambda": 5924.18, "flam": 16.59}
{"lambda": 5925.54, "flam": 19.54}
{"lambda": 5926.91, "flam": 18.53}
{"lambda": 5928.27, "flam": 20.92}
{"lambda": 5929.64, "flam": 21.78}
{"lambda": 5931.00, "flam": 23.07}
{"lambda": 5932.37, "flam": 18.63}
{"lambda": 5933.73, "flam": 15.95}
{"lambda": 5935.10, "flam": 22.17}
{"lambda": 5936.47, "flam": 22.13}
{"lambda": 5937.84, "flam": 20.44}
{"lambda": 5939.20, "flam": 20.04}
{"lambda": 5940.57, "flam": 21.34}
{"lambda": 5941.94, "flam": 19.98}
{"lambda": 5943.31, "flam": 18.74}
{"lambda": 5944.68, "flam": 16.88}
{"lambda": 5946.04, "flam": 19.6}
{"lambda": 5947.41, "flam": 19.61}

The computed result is 0.8 AA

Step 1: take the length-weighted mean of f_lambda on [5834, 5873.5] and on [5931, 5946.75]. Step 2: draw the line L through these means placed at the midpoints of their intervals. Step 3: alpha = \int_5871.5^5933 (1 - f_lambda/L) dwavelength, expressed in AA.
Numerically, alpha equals 3.0 AA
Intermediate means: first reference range 19.6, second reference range 19.8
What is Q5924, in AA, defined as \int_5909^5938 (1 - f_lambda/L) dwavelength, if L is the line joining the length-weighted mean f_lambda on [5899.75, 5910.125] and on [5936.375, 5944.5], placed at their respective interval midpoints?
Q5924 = 1.1 AA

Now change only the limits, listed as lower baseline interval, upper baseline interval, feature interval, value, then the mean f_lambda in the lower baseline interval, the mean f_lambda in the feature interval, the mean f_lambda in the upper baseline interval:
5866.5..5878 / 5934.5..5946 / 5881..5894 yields 1.43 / 20.1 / 17.9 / 20.2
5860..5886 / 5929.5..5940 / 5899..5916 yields 0.97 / 19.7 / 19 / 20.5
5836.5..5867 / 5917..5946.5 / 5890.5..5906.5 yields 1.17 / 19.7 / 18.1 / 19.4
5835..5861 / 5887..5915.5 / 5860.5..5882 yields -0.92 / 19.8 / 19.8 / 18.1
